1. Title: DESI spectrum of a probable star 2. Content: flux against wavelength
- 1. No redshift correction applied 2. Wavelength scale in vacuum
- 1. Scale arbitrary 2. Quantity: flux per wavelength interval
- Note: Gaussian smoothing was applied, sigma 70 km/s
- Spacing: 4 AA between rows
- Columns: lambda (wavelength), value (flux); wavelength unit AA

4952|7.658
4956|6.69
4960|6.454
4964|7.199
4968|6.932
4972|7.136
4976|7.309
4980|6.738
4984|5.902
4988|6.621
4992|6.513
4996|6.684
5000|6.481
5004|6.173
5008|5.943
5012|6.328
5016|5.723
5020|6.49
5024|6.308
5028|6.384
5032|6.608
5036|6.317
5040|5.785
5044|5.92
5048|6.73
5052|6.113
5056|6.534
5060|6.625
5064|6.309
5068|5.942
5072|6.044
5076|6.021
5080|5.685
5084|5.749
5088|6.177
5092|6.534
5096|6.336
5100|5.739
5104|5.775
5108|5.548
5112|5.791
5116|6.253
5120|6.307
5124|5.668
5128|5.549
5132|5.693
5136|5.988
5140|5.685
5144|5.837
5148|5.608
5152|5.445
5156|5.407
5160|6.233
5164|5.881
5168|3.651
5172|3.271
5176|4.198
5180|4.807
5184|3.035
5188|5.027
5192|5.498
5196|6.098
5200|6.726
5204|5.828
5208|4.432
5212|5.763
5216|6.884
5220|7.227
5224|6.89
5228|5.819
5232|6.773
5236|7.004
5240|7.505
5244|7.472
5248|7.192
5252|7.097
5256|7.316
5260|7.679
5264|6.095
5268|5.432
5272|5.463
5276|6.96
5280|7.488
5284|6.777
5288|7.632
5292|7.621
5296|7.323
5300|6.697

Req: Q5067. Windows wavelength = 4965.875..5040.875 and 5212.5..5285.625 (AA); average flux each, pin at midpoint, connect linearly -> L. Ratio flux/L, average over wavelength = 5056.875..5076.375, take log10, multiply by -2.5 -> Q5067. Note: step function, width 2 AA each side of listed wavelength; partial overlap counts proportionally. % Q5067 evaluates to 0.05 mag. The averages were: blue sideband 6.45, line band 6.22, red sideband 6.82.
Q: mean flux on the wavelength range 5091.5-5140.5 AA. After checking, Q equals 5.9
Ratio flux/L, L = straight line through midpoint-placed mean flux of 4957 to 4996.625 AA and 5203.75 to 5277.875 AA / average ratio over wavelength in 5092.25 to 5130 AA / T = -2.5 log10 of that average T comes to 0.13 mag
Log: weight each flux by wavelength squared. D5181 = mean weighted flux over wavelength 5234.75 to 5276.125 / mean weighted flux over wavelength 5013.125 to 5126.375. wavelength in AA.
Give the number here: 1.2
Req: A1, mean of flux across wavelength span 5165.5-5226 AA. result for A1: 5.29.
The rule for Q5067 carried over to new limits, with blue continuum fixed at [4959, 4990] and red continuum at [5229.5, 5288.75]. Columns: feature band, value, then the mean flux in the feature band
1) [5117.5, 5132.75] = 0.18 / 5.83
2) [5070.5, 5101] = 0.13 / 6.05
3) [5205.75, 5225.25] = 0.11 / 6.21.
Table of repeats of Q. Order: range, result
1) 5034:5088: 6.14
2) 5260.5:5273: 5.92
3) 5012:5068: 6.28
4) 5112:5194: 5.27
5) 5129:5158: 5.66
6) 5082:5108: 6.01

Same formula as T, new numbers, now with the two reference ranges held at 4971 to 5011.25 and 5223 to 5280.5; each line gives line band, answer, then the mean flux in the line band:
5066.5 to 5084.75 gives 0.12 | 5.9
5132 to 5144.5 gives 0.15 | 5.81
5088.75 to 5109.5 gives 0.11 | 6.01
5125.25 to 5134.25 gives 0.18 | 5.64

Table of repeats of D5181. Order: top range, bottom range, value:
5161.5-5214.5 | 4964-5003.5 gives 0.80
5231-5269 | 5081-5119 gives 1.24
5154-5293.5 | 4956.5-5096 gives 1.04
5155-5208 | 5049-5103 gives 0.85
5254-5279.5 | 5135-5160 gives 1.20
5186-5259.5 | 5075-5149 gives 1.15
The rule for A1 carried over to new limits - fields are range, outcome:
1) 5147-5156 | 5.49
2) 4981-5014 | 6.34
